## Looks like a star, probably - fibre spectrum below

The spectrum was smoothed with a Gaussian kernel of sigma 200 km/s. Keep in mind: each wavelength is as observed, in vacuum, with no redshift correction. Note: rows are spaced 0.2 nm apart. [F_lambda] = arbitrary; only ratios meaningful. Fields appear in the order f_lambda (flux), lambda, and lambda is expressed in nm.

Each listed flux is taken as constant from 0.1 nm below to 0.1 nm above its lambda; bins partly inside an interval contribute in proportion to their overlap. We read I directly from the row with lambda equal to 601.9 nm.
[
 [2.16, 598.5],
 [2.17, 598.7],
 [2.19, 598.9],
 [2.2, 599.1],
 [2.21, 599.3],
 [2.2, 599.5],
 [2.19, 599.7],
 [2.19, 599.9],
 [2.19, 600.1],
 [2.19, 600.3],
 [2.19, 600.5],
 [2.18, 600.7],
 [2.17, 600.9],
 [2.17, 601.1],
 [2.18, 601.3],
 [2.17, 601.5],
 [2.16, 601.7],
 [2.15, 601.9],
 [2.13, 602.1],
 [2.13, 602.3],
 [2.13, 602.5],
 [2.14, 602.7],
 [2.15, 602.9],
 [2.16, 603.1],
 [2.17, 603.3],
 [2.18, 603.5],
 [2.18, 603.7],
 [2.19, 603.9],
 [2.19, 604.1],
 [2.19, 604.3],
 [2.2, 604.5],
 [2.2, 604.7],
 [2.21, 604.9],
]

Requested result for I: 2.15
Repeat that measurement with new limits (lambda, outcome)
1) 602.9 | 2.15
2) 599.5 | 2.2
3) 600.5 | 2.19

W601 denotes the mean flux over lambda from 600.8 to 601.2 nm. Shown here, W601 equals 2.17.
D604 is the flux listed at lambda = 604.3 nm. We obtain 2.19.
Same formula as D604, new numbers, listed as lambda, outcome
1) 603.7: 2.18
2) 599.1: 2.2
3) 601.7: 2.16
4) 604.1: 2.19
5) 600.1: 2.19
